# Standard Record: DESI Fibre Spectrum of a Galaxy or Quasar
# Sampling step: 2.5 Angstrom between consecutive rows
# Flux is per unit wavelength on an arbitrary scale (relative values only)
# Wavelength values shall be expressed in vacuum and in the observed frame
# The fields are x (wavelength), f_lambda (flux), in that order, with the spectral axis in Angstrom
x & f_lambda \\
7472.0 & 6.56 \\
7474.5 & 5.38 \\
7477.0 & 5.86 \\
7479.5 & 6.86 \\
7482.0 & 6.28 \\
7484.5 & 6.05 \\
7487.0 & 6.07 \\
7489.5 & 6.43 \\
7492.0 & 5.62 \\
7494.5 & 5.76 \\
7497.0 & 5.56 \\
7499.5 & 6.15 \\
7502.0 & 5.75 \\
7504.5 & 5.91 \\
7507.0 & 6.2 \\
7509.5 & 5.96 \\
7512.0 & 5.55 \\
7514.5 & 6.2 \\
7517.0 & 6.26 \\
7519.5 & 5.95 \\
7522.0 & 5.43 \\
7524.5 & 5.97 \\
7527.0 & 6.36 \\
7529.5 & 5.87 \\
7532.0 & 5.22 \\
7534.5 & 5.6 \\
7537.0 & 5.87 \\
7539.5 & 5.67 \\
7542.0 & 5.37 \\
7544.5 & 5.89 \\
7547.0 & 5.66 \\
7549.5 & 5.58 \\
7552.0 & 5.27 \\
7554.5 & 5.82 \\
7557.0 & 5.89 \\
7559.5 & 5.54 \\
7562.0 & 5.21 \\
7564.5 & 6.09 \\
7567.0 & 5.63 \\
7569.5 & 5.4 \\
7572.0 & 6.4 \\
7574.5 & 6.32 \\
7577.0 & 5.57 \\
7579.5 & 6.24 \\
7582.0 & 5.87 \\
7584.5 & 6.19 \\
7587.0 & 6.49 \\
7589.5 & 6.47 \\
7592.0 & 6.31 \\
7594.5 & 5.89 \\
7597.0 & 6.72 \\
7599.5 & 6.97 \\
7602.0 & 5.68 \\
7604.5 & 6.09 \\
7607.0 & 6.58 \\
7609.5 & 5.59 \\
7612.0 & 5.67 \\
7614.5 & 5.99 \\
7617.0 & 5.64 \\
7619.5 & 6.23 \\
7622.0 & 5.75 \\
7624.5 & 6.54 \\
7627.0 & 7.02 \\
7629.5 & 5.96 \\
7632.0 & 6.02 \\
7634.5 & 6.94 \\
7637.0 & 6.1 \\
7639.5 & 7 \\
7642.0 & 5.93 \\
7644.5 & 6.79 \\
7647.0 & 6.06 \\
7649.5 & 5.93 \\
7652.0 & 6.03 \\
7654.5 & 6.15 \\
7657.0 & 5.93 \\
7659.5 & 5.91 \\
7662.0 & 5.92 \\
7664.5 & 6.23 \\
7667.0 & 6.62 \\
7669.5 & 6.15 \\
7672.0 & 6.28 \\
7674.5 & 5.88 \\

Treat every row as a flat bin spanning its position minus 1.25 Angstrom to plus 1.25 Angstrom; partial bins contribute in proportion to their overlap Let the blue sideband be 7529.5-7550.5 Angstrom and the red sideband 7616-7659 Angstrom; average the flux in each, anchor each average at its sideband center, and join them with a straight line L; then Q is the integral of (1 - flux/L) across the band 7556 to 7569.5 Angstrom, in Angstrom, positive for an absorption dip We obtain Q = 0.29 Angstrom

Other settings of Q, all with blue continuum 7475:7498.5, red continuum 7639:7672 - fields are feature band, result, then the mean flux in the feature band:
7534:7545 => 0.7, 5.67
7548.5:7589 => 1.7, 5.86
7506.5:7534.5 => 0.8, 5.88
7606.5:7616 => 0.4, 5.9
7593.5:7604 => -0.3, 6.31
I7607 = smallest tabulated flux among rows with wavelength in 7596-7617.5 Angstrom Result 5.59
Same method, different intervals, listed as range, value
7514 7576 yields 5.21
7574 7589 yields 5.57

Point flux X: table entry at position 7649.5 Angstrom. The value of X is 5.93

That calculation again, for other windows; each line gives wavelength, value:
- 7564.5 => 6.09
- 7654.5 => 6.15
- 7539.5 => 5.67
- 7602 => 5.68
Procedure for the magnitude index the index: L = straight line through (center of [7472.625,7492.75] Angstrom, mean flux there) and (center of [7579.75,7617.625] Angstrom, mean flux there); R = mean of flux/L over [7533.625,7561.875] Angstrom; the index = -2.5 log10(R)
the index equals 0.09 mag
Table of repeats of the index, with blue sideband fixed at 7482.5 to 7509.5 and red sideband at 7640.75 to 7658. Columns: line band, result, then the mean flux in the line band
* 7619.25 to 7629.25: -0.05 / 6.36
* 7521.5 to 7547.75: 0.05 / 5.73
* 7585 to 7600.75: -0.07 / 6.46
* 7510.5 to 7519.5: 0.00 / 5.99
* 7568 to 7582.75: 0.01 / 5.96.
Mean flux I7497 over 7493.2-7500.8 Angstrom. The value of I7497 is 5.82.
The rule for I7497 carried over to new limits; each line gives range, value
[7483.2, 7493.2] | 6.05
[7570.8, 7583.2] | 6.08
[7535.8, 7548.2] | 5.69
